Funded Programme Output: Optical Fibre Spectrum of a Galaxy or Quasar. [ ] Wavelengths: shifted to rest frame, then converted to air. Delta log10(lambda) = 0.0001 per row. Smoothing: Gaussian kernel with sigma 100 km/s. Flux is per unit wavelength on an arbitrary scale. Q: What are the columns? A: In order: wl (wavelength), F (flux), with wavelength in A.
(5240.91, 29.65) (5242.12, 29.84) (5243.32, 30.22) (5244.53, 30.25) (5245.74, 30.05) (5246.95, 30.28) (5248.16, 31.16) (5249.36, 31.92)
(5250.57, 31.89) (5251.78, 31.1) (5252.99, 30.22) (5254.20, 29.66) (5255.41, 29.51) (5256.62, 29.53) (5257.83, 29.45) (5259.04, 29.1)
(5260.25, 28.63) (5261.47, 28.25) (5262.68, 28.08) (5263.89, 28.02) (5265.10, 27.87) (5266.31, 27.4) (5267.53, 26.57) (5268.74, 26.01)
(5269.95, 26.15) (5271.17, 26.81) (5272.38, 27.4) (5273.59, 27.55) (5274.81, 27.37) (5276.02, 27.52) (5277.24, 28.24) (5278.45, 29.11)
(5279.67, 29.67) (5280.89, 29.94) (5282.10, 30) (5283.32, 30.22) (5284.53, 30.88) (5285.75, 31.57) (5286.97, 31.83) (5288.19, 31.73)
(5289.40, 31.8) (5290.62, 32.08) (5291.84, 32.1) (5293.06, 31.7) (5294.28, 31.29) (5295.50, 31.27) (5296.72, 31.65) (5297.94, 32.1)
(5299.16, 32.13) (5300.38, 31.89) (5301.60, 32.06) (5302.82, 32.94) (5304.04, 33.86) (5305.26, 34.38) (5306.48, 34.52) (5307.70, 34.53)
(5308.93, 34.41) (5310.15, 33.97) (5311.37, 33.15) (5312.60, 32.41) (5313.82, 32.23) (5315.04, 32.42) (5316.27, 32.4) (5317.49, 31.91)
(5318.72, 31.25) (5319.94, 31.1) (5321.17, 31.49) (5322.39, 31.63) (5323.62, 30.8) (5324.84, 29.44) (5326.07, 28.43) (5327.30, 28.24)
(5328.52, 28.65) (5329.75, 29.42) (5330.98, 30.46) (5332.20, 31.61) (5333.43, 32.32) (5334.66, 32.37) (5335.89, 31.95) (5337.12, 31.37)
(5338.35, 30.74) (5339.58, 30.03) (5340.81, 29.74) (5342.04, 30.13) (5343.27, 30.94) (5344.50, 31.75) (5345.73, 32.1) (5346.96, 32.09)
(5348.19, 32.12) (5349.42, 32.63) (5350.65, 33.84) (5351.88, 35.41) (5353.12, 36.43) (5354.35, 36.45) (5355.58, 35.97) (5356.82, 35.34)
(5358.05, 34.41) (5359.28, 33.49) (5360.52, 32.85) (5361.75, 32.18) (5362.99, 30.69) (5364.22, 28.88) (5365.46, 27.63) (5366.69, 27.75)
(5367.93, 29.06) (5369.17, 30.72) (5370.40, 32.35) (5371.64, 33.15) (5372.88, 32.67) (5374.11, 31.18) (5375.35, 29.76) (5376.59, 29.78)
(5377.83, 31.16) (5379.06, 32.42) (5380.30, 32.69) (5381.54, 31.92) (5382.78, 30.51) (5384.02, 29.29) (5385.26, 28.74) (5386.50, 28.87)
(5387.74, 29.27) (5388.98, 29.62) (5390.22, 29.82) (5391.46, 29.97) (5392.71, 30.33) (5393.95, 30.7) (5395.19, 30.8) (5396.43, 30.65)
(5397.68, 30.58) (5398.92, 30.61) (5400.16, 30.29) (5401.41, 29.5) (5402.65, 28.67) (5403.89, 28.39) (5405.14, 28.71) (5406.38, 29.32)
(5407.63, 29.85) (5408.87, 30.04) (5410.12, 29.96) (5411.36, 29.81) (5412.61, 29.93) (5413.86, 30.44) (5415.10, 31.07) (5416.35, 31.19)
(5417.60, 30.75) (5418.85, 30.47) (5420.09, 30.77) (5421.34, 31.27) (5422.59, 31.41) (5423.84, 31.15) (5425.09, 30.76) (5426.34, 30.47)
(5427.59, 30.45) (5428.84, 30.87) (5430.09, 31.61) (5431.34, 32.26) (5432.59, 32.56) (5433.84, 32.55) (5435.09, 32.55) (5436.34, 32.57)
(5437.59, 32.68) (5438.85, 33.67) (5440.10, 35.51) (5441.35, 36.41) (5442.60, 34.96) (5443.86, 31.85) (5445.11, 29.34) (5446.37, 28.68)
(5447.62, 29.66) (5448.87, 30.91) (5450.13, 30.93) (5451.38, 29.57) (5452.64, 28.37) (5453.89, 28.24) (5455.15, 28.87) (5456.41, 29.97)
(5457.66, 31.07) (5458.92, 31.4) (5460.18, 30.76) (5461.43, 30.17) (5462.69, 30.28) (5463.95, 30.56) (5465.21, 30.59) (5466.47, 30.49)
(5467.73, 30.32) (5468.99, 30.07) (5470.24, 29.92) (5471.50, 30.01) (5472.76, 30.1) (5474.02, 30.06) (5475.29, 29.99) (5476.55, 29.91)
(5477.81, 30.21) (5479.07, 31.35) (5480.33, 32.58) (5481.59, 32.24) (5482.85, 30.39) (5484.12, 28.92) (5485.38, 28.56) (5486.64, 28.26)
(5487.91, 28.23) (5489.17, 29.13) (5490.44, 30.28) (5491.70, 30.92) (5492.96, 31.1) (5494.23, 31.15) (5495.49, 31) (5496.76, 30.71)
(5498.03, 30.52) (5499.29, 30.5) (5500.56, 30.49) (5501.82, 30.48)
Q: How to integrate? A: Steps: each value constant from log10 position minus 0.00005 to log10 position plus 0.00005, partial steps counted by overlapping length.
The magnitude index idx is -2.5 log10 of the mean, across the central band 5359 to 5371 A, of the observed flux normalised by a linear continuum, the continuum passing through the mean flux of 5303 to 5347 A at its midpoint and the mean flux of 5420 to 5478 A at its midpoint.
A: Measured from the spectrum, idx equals 0.03 mag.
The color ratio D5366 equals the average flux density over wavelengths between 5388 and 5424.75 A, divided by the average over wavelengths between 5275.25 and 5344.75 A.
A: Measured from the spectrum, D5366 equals 0.96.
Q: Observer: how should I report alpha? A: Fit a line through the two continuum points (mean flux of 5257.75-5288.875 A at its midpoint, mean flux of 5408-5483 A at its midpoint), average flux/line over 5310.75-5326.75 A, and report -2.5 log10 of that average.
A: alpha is -0.077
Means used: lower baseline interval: 28.7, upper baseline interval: 31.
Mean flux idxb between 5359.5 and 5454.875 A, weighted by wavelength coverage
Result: 30.8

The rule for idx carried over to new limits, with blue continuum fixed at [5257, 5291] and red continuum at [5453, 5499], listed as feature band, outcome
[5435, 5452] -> -0.07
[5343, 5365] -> -0.13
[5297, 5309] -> -0.14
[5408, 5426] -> -0.03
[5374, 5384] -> -0.05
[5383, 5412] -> 0.00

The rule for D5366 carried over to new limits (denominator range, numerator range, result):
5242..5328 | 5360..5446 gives 1.01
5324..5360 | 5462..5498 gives 0.95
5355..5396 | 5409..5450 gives 1.02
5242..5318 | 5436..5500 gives 1.00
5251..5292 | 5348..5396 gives 1.08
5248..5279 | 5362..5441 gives 1.07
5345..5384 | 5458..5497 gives 0.94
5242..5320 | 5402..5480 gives 1.01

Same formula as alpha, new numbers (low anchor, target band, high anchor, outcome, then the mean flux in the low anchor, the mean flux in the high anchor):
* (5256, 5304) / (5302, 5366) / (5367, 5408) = -0.073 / 29.7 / 30.3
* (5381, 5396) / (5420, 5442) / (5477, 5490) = -0.079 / 30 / 30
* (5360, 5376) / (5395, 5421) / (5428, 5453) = 0.045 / 30.7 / 31.9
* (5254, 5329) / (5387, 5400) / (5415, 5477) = 0.021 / 30.5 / 31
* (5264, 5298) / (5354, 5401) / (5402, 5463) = -0.025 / 29.5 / 30.9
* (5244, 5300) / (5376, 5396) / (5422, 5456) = 0.018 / 29.7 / 31.4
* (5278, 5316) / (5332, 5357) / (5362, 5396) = -0.052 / 32.1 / 30.4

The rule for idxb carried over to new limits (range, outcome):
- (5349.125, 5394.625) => 31.6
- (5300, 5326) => 32.4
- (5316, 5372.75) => 31.6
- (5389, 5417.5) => 30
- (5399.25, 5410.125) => 29.4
